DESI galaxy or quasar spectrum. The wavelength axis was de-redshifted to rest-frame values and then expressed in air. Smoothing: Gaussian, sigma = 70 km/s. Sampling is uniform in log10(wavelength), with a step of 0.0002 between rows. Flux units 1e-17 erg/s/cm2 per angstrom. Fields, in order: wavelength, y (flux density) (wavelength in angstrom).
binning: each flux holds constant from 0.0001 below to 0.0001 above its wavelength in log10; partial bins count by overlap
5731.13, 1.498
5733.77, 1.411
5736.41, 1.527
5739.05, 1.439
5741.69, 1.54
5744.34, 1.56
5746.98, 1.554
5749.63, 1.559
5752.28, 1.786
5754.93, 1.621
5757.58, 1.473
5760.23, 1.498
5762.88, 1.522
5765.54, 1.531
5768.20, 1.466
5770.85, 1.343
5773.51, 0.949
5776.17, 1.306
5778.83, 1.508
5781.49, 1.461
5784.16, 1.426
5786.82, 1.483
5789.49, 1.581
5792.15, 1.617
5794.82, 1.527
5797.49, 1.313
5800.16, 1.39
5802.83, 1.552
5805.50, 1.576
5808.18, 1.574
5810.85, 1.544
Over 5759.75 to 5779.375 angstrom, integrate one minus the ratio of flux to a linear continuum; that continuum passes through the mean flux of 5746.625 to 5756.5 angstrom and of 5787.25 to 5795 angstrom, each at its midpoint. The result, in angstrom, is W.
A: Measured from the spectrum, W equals 2.7 angstrom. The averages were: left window 1.63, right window 1.57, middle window 1.38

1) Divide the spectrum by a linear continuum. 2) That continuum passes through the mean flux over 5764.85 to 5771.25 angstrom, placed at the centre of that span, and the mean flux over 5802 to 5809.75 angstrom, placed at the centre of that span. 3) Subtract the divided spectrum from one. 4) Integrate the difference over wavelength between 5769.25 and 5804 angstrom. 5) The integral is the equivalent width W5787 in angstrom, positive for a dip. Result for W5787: 2.11 angstrom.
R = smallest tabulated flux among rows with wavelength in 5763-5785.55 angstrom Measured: 0.949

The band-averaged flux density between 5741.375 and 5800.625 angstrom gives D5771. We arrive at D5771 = 1.48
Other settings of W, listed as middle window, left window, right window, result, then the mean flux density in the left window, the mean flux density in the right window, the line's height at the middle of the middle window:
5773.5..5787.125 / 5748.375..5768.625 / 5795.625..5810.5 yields 1.2 angstrom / 1.56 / 1.49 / 1.52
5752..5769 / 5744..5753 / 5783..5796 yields 0.4 angstrom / 1.61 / 1.53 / 1.59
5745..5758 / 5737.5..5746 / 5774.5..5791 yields -0.9 angstrom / 1.52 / 1.45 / 1.5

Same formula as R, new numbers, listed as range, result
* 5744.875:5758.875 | 1.473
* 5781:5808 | 1.313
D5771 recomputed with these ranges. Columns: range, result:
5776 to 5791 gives 1.47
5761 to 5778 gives 1.36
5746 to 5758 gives 1.61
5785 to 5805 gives 1.5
